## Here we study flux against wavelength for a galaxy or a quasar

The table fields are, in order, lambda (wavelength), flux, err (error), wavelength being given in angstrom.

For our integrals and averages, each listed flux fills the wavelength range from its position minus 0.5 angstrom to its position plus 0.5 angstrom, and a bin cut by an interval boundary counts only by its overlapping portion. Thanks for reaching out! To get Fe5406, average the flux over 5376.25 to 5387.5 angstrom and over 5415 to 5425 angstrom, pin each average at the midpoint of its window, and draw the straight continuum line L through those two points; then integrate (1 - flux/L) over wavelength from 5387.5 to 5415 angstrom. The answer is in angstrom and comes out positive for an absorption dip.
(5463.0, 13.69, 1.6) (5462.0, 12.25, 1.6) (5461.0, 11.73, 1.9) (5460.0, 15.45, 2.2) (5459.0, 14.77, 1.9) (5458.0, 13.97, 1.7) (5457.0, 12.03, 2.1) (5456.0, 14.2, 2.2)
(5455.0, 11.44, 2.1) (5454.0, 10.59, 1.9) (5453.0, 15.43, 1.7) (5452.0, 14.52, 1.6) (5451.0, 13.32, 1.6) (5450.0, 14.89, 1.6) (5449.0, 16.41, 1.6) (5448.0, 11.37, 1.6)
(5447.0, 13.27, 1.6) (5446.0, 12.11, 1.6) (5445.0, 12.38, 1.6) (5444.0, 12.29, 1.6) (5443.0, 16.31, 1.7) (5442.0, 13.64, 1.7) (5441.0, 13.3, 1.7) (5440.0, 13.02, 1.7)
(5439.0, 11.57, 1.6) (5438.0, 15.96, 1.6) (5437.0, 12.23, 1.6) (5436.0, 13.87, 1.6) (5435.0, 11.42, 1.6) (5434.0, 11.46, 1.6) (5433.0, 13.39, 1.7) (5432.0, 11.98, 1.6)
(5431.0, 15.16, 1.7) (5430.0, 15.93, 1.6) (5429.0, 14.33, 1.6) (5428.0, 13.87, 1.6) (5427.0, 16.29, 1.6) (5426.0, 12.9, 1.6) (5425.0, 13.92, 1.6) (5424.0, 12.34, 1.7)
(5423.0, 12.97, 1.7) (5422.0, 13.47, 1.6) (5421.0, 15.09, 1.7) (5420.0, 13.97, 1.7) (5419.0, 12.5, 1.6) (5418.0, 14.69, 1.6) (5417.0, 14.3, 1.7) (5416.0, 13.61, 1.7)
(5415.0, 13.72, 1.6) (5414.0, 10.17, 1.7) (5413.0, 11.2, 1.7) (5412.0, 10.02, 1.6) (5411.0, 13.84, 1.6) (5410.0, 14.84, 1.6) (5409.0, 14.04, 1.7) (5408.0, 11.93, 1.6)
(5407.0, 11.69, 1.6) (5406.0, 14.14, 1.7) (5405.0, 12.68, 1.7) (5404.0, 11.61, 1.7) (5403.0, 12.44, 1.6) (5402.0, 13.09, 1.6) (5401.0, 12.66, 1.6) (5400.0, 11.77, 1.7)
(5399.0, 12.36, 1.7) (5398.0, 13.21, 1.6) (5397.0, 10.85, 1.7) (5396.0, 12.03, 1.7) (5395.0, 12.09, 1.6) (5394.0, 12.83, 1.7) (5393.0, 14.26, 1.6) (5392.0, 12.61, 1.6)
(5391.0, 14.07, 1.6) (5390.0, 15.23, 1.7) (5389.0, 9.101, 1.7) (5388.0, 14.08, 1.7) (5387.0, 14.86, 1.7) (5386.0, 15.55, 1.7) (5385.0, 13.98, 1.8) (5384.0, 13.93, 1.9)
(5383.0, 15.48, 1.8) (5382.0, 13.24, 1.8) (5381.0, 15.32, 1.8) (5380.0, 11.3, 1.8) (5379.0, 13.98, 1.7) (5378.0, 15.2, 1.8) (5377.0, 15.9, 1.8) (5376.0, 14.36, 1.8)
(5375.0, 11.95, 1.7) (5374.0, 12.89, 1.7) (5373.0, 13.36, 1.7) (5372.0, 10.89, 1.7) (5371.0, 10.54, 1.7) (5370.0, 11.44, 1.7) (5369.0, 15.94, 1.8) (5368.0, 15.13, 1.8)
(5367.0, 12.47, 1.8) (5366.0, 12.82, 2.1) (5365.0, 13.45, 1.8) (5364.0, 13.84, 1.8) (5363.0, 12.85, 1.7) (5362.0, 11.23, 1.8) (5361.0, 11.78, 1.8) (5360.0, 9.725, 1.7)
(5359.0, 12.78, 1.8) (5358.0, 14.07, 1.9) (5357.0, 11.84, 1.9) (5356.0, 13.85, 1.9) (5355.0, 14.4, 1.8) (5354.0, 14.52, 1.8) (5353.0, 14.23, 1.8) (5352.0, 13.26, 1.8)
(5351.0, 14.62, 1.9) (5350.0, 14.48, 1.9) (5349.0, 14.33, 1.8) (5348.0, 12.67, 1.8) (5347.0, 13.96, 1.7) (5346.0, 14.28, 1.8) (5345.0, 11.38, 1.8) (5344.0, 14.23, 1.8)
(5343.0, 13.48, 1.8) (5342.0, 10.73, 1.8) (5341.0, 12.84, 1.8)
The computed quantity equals 2.9 angstrom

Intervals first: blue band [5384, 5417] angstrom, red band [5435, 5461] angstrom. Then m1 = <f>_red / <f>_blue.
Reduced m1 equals 1.0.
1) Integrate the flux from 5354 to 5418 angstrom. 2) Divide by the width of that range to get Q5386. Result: 13.1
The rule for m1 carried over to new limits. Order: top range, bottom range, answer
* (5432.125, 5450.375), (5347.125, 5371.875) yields 1.01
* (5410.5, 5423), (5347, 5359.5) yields 0.95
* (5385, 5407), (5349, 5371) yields 0.98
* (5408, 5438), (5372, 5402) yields 1.00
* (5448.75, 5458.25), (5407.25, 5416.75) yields 1.08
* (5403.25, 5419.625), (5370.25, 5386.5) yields 0.94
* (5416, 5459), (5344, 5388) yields 1.01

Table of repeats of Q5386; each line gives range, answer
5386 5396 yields 13.3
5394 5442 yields 13.1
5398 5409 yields 12.5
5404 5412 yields 13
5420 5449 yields 13.5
